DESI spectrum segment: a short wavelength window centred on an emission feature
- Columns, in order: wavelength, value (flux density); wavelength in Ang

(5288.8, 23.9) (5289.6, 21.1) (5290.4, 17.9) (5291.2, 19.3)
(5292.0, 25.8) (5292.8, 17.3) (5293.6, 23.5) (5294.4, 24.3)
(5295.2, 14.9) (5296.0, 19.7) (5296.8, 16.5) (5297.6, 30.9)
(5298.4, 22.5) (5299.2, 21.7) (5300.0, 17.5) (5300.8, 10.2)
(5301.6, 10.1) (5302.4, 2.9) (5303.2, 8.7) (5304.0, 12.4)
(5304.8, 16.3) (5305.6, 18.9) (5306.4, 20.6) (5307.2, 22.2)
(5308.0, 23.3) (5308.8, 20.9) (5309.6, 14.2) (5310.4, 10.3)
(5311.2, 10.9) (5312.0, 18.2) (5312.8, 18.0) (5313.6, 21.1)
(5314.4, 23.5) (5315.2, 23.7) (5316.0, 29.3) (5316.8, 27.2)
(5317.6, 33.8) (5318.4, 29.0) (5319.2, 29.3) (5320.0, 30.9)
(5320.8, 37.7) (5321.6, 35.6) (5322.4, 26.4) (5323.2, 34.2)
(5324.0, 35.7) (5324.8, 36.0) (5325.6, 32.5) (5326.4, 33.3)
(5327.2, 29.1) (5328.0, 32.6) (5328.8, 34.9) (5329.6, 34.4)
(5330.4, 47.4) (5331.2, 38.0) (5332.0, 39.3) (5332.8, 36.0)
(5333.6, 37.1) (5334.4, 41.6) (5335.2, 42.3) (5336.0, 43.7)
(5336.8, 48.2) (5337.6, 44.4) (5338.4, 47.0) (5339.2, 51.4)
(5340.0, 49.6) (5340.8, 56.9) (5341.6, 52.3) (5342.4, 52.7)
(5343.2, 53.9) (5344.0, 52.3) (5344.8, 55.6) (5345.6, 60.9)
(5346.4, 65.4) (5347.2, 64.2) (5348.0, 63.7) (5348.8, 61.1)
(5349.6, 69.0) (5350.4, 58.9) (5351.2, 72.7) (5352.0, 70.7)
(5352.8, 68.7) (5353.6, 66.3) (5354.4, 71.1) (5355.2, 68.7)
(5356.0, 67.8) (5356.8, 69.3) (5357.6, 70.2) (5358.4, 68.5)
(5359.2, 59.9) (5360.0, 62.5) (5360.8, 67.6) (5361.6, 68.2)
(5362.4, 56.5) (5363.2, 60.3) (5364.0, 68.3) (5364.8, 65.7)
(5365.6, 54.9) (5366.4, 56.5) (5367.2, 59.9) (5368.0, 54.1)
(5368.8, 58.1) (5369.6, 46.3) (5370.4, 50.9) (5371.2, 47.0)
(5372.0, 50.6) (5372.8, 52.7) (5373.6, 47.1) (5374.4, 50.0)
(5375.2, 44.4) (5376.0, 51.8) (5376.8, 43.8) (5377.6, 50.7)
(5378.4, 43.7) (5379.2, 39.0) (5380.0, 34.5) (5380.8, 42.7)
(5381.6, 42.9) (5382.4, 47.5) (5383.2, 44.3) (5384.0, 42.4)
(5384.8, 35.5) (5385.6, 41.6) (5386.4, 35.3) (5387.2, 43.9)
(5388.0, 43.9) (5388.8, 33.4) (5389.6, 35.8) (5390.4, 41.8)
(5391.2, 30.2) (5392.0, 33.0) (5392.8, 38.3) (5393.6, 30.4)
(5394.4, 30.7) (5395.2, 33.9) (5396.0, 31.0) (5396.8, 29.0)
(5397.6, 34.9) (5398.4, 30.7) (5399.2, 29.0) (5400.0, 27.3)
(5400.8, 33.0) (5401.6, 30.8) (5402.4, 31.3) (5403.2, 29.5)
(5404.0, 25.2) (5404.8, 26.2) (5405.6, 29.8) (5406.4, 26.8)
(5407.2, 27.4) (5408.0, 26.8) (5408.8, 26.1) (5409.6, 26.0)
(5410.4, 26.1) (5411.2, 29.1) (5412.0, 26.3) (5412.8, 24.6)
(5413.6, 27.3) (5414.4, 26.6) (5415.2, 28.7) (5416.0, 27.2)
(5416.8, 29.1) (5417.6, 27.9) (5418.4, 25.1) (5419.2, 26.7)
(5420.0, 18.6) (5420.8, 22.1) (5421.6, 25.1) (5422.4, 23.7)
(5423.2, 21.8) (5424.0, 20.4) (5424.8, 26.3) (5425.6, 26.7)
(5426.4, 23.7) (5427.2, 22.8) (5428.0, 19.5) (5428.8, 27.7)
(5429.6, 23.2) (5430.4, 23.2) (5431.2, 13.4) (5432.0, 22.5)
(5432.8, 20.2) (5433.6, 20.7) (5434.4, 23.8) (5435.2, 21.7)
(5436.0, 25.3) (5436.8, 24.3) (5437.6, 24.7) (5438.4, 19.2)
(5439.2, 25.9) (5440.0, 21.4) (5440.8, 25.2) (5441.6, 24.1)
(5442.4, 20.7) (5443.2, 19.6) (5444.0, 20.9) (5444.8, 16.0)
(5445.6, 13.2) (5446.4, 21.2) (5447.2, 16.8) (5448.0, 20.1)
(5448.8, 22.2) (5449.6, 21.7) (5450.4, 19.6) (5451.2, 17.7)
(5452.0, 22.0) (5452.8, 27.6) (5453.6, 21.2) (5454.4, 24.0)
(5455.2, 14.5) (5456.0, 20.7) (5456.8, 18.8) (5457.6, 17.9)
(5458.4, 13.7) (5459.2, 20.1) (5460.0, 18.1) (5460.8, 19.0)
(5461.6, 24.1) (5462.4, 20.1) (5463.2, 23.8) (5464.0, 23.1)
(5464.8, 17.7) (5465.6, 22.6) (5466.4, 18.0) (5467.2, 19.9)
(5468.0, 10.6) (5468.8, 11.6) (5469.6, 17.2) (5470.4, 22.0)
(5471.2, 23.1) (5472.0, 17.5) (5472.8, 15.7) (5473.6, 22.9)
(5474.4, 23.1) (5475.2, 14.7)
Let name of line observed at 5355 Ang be C IV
